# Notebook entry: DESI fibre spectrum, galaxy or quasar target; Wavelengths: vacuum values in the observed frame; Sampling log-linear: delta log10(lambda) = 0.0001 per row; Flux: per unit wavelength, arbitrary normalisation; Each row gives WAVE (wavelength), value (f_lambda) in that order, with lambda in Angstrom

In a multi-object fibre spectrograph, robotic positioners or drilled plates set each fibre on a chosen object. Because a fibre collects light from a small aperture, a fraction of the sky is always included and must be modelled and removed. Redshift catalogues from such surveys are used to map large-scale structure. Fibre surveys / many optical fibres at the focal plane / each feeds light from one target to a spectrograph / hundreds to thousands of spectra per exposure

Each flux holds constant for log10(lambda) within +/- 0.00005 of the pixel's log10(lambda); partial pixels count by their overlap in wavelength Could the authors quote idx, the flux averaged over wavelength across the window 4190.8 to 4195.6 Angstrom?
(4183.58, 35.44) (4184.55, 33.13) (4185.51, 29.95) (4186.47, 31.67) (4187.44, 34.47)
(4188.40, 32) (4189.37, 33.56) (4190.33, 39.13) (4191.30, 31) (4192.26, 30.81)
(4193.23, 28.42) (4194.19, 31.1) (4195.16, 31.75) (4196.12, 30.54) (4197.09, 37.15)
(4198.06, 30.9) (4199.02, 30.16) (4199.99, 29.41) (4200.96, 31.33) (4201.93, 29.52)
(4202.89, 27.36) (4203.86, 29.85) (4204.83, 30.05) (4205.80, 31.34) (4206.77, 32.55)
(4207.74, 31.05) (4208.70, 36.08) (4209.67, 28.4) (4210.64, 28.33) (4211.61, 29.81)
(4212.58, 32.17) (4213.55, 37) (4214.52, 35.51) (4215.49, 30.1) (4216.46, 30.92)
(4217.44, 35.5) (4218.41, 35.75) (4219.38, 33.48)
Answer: 30.6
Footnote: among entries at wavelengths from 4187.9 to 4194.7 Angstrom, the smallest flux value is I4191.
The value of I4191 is 28.42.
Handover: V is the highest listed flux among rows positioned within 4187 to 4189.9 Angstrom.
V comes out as 34.47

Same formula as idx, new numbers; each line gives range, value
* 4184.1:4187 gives 31.6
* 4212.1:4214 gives 34.5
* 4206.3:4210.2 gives 32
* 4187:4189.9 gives 33.5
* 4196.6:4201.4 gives 31.8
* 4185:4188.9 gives 32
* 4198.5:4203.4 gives 29.6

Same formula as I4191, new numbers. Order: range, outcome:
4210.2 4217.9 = 28.33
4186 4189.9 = 31.67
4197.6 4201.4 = 29.41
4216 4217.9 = 30.92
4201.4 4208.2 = 27.36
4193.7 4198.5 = 30.54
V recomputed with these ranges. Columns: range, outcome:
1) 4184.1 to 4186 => 33.13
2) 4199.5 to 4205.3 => 31.33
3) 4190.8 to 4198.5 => 37.15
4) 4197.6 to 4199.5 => 30.9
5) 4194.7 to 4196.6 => 31.75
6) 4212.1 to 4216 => 37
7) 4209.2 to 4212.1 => 29.81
